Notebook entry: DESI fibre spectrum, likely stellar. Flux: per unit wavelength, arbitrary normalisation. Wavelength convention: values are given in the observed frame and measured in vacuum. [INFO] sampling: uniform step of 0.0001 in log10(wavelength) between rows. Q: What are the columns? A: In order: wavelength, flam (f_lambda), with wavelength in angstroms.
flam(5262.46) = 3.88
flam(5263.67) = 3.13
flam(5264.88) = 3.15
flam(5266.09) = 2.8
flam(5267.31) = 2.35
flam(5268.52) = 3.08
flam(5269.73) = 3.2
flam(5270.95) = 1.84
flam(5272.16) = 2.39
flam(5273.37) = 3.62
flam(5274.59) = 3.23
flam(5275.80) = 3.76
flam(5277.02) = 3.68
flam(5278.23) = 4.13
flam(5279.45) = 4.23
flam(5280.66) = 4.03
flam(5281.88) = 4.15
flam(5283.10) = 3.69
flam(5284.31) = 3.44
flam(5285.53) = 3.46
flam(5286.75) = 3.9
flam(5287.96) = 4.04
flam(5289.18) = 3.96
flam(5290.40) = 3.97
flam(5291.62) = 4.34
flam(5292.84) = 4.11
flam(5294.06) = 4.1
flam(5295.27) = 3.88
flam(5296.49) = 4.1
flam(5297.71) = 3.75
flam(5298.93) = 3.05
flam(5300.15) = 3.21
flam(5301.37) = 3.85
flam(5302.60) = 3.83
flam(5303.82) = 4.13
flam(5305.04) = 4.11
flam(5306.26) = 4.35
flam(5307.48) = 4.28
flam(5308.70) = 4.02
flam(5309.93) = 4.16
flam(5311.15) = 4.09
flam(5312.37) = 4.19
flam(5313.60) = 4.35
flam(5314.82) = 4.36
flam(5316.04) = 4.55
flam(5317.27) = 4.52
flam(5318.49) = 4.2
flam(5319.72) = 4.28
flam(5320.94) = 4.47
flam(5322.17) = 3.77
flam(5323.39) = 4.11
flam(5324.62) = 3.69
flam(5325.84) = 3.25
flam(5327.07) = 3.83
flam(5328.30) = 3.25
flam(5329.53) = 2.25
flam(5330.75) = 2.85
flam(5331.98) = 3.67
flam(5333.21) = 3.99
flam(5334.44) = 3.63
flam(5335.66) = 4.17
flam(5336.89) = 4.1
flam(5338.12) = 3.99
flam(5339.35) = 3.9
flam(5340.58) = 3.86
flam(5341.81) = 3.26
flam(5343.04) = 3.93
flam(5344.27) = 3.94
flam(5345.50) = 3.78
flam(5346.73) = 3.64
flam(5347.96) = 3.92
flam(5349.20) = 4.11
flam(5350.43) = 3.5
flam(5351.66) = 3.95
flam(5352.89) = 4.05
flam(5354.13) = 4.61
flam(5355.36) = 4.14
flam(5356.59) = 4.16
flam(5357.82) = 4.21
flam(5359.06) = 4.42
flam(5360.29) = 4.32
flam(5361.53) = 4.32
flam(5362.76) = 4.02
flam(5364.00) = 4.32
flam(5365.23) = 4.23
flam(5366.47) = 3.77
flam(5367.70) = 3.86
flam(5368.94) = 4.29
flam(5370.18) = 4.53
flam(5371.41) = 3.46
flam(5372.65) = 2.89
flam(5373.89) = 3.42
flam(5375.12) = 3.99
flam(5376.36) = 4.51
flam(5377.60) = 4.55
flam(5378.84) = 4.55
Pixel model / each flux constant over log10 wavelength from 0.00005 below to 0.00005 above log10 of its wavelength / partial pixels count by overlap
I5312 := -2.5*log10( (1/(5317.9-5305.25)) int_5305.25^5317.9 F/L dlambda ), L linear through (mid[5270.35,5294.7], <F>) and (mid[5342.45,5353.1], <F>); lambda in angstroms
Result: -0.14 mag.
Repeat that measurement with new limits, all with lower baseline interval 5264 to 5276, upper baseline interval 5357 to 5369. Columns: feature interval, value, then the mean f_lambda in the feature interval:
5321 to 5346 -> 0.03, 3.68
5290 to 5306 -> -0.18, 3.89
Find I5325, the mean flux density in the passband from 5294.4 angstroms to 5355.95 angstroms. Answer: 3.9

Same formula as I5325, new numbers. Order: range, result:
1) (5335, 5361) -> 4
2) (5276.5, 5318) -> 4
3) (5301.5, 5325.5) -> 4.16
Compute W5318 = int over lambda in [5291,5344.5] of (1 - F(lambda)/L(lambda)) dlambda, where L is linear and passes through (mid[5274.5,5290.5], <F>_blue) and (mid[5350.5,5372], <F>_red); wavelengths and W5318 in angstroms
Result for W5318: 1.0 angstroms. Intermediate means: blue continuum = 3.85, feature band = 3.9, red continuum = 4.14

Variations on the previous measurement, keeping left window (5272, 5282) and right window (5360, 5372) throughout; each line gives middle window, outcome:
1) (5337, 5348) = 0.5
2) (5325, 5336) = 1.5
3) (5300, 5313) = -0.7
